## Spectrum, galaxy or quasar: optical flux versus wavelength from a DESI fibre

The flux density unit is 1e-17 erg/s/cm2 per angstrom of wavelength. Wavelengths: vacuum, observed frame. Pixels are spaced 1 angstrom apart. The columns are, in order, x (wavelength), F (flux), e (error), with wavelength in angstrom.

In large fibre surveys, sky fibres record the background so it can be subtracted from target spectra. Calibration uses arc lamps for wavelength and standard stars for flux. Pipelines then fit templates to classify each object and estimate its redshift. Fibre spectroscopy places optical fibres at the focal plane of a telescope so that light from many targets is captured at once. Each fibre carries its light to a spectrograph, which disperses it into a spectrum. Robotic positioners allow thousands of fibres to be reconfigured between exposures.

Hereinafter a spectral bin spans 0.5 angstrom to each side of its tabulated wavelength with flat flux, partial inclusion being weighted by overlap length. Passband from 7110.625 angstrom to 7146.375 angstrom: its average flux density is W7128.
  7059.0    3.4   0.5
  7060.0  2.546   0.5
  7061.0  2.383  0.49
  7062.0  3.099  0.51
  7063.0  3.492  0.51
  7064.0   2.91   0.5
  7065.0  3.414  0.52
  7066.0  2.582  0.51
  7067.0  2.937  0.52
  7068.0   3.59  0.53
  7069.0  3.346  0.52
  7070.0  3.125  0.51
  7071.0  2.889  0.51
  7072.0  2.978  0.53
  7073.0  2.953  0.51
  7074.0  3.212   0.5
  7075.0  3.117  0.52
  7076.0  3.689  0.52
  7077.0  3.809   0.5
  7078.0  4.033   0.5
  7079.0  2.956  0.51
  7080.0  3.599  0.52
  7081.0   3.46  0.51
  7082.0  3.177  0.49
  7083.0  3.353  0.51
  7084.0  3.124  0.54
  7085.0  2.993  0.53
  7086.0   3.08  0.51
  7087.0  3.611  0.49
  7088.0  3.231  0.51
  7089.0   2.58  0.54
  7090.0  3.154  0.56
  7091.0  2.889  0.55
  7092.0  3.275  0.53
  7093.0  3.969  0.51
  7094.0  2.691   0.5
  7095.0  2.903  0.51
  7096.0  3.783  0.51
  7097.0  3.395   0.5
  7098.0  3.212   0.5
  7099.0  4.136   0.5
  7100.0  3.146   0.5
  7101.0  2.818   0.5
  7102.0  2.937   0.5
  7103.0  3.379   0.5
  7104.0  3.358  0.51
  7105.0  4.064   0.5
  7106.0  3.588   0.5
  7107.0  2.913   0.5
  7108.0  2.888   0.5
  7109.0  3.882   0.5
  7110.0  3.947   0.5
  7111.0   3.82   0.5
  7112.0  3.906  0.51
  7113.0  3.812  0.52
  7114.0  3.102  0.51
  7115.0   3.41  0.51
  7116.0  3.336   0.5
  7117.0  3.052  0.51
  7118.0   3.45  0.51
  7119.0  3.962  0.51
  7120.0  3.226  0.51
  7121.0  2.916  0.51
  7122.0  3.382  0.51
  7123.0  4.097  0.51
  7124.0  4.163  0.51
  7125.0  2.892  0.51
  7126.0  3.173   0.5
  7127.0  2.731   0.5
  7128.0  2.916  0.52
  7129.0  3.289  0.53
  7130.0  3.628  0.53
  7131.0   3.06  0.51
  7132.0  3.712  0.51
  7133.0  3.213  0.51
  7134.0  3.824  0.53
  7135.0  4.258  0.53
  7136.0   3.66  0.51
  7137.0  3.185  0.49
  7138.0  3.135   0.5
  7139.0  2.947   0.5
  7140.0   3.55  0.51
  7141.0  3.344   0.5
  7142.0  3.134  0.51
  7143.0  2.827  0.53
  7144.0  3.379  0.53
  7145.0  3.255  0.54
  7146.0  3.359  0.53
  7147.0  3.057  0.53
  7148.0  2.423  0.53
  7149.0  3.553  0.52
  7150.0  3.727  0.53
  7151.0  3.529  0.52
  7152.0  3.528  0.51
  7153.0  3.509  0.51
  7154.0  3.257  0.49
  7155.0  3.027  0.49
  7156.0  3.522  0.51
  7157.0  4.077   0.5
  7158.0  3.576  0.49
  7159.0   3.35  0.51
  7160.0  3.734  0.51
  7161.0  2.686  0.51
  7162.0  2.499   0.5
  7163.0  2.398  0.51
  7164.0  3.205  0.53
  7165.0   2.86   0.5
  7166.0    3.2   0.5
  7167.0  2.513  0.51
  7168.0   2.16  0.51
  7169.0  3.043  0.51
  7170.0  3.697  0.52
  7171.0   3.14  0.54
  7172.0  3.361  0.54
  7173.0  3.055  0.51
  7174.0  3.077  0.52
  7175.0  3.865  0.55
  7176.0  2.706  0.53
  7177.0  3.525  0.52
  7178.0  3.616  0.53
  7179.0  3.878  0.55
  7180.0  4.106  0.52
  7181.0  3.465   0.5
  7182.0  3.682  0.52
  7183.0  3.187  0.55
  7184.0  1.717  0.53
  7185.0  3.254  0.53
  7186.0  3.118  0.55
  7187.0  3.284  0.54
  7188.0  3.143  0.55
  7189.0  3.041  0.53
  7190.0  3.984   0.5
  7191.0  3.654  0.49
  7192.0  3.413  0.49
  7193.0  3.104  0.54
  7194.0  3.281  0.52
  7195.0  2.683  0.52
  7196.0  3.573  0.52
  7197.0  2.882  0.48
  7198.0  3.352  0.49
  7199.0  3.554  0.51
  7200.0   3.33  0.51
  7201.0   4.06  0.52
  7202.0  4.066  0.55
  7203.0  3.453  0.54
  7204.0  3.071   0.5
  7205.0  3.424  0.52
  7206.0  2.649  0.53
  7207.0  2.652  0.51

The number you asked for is 3.39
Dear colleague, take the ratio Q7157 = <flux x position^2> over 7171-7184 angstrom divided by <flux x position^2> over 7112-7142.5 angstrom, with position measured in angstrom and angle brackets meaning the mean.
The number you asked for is 1.01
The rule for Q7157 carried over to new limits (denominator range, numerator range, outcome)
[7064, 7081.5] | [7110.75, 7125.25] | 1.09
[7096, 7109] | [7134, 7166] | 0.99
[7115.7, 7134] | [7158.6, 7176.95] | 0.92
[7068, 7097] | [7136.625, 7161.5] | 1.03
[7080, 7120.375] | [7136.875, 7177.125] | 0.97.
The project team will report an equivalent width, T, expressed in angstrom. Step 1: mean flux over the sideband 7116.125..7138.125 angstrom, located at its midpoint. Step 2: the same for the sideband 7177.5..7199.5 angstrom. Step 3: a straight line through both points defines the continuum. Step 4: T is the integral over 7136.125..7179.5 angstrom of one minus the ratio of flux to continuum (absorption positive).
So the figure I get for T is 1.8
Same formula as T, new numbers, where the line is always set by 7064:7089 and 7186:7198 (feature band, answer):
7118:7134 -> -0.59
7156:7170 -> 0.86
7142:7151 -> 0.13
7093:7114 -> -1.20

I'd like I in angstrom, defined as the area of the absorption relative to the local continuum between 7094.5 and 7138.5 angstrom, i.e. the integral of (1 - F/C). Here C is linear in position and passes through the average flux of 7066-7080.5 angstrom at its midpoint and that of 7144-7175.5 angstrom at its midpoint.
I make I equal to -2.5 angstrom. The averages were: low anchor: 3.28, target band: 3.42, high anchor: 3.2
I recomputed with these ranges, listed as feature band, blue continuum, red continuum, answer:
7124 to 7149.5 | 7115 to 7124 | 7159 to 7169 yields -0.4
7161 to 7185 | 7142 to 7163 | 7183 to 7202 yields 1.1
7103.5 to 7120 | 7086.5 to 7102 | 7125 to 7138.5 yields -1.1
